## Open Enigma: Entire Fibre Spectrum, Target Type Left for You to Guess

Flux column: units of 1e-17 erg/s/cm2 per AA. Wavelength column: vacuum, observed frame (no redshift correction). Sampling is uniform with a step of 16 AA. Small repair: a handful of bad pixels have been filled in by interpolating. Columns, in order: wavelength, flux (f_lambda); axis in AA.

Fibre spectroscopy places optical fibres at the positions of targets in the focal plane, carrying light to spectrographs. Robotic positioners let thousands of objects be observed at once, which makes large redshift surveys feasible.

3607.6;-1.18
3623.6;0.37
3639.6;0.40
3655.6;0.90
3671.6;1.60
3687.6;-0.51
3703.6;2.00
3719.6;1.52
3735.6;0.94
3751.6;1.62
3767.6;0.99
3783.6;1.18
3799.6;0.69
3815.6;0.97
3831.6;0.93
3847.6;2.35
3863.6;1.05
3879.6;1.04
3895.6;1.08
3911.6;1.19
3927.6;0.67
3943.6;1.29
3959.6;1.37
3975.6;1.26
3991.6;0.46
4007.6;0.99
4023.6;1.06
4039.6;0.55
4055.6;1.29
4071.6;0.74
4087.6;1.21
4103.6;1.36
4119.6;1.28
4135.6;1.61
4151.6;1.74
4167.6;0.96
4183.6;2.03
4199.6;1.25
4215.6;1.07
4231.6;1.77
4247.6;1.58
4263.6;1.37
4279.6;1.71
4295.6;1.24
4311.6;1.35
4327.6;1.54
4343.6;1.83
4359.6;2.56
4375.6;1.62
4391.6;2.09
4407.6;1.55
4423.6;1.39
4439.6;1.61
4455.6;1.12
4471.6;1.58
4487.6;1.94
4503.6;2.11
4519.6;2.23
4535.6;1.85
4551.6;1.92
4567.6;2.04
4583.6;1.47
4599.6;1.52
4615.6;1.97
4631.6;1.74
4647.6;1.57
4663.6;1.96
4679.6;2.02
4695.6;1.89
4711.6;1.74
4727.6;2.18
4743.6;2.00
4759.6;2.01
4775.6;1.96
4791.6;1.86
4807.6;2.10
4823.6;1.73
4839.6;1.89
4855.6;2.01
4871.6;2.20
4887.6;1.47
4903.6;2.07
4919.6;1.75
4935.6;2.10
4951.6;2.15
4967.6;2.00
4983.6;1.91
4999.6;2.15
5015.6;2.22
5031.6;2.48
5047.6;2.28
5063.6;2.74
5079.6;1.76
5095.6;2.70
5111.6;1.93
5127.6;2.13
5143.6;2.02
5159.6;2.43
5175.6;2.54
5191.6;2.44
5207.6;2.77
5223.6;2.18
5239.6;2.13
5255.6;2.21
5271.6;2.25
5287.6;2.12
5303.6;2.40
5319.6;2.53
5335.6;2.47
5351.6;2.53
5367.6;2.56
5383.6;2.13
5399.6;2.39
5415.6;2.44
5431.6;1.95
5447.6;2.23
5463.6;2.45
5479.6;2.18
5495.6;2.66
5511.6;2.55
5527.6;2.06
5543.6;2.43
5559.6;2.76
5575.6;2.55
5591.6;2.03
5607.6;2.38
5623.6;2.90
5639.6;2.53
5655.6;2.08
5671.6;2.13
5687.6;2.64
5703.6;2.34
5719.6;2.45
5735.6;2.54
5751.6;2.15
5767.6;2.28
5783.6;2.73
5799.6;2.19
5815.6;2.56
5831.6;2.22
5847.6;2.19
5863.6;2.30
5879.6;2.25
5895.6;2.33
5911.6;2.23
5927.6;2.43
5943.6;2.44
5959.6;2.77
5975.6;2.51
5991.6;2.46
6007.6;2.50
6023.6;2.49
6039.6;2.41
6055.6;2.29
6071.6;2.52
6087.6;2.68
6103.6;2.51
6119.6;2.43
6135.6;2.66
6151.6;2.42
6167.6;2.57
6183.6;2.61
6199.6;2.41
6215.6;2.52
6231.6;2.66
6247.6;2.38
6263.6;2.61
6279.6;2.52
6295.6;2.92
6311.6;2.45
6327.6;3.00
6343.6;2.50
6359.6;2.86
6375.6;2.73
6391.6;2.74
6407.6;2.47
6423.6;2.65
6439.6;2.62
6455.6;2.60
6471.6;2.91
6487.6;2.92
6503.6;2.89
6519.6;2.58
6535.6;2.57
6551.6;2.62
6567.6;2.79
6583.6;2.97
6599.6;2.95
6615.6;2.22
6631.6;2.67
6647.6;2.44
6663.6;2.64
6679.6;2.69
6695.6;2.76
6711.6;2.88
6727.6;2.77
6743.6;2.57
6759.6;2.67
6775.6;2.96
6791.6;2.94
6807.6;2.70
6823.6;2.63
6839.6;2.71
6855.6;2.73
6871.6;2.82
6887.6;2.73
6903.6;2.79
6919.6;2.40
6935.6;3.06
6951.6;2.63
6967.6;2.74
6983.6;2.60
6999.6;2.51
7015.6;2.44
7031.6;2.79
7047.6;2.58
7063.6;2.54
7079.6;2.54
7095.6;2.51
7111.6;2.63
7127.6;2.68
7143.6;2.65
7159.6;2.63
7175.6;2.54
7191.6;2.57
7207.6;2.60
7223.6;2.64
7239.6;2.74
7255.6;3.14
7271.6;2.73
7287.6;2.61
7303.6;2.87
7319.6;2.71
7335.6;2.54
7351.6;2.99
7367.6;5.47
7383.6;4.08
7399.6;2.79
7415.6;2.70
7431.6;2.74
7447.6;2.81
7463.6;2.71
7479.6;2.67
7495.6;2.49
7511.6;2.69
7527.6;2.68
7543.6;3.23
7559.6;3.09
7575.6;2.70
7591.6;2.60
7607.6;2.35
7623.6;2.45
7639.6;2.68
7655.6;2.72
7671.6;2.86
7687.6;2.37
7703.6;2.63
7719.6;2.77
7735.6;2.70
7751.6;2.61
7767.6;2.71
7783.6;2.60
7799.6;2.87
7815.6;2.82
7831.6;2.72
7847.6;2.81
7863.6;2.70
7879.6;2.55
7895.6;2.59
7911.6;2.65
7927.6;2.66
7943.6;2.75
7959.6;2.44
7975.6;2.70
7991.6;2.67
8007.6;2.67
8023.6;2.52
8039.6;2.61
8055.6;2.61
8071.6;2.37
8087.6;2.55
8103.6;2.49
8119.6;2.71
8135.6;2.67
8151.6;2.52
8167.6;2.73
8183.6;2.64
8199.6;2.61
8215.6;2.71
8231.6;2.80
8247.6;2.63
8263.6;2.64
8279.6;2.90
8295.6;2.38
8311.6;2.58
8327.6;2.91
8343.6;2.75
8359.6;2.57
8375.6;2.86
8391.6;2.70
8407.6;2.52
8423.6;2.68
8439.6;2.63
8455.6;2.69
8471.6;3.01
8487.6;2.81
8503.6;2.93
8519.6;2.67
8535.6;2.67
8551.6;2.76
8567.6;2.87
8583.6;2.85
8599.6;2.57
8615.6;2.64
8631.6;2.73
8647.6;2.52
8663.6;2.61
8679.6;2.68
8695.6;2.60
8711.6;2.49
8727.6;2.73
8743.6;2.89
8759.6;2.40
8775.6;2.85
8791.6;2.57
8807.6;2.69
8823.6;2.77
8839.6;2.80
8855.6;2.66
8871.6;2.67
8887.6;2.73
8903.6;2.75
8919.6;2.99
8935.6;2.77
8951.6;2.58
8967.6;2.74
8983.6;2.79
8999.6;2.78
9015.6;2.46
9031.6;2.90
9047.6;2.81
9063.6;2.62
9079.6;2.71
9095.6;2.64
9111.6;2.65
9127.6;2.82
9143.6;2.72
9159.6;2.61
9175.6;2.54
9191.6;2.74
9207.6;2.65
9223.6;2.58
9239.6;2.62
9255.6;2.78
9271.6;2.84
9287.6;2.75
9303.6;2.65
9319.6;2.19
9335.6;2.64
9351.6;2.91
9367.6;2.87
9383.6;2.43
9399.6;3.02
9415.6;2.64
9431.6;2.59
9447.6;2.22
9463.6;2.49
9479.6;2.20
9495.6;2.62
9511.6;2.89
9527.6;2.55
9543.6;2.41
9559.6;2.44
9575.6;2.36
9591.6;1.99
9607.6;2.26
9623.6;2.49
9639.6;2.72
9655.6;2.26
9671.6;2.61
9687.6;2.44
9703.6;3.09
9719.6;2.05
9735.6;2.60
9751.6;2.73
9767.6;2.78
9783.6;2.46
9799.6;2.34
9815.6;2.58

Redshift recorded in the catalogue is 0.122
